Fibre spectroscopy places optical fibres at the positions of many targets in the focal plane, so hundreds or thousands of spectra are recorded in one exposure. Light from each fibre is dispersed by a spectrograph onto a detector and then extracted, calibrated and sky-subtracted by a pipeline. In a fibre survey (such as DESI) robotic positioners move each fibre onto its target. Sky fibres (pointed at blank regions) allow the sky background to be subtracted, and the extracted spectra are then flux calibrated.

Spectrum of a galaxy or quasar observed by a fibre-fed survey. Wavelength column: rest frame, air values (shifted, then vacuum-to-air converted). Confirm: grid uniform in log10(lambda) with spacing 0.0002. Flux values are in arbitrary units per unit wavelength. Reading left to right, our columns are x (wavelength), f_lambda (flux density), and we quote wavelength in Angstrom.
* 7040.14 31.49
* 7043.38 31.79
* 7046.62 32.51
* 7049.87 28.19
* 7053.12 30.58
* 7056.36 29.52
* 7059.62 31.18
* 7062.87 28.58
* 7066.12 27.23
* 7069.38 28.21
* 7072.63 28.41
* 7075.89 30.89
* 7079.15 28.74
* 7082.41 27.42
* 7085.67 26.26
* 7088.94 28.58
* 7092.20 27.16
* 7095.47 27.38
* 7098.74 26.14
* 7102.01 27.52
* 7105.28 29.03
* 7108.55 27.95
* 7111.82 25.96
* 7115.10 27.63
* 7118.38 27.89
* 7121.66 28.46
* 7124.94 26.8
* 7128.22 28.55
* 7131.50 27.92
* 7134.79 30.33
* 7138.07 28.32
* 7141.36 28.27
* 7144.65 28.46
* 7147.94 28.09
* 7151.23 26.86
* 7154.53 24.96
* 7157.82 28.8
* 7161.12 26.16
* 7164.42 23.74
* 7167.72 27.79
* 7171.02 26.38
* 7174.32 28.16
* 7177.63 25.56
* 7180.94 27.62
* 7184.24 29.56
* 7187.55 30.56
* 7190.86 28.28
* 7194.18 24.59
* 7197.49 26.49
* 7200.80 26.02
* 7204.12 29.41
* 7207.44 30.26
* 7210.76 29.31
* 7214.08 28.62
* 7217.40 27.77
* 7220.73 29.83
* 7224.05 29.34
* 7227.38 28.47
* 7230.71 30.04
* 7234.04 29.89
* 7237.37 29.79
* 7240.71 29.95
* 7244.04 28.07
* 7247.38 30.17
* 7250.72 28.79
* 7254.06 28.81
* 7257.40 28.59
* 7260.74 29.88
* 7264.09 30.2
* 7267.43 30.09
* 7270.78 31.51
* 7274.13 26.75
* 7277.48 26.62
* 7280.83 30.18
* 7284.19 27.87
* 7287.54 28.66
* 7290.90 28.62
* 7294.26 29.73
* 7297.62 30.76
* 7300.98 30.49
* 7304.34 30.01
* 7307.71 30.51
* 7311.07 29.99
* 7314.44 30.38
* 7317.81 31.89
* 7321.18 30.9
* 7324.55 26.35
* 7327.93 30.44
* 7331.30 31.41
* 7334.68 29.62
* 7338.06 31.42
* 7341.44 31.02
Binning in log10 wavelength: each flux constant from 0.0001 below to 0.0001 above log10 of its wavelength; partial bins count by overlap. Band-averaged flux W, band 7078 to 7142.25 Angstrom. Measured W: 27.8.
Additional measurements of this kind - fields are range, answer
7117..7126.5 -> 27.7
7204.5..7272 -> 29.5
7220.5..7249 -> 29.5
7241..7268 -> 29.3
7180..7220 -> 28.3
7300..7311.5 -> 30.3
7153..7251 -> 28.1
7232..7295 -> 29.2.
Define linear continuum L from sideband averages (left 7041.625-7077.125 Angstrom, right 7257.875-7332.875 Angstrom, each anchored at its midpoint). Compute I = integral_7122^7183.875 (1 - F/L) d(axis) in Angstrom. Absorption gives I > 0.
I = 4.72 Angstrom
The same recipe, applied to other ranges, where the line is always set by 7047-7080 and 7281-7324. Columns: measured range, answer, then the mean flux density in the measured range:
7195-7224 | 1.23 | 28.4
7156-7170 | 1.40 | 26.6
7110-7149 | 1.85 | 28.1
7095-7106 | 0.74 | 27.4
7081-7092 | 0.73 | 27.4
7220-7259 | 0.57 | 29.3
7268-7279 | 0.49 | 28.5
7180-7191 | 0.15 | 29.2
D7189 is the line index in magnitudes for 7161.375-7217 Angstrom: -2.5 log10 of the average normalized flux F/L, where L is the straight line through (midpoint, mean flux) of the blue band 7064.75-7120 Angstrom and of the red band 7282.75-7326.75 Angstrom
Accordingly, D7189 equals 0.04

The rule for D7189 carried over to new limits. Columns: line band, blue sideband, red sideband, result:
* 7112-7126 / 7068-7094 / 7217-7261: 0.04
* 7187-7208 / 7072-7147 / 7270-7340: 0.04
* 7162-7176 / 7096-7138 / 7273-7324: 0.07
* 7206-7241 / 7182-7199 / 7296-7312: -0.03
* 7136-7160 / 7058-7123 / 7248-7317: 0.03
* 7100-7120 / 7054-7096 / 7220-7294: 0.04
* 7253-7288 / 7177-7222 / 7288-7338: 0.01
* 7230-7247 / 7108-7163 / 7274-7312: -0.03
